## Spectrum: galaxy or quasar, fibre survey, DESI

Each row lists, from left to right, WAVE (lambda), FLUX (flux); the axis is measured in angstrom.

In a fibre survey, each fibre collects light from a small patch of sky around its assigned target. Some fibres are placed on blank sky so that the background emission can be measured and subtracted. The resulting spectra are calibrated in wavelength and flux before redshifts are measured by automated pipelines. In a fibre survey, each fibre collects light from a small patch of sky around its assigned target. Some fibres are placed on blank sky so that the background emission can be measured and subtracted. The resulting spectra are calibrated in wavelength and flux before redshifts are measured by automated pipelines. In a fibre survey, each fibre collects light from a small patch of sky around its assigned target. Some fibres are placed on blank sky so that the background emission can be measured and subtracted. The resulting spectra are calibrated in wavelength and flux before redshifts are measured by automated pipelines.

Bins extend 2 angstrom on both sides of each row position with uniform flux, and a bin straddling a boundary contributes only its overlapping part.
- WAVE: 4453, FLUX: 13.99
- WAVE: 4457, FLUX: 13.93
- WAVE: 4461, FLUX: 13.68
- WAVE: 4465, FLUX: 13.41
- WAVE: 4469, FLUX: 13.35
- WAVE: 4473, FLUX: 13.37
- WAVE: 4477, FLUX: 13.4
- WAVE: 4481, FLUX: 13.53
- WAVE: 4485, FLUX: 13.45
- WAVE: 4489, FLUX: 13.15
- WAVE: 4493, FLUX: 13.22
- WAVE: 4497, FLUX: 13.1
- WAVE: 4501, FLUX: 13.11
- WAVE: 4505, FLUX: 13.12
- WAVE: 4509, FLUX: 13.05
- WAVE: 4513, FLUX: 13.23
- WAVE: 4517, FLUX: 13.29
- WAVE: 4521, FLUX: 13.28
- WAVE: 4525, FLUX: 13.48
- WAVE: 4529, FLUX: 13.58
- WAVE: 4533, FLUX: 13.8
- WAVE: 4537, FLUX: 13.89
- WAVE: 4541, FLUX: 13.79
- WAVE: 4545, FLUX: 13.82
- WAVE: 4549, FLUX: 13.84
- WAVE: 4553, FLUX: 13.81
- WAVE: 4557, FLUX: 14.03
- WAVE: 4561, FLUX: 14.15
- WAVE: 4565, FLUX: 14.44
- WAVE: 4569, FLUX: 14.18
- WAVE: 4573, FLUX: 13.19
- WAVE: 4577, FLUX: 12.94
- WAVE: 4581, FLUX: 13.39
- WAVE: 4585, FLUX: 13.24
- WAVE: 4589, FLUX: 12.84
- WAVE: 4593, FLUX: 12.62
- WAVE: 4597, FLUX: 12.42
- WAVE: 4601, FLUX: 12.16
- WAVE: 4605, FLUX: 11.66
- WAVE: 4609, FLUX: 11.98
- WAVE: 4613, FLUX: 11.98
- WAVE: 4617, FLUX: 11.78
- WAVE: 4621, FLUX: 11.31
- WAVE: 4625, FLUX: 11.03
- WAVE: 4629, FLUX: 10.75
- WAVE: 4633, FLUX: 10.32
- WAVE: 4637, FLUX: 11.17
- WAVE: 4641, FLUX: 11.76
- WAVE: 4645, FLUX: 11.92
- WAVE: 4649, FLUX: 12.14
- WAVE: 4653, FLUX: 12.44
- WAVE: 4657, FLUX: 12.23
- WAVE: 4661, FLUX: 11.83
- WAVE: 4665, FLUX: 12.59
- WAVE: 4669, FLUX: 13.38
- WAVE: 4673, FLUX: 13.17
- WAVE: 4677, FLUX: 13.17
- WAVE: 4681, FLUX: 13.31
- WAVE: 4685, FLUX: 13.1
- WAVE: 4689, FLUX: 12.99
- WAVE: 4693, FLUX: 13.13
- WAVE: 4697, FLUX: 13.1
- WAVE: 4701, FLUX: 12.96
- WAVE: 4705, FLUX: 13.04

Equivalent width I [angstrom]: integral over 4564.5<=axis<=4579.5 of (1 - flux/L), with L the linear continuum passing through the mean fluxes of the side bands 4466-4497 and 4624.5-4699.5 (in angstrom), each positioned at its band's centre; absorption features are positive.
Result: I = -0.90 angstrom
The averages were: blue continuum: 13.3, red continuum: 12.3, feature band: 13.6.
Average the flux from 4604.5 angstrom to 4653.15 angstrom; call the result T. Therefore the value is 11.5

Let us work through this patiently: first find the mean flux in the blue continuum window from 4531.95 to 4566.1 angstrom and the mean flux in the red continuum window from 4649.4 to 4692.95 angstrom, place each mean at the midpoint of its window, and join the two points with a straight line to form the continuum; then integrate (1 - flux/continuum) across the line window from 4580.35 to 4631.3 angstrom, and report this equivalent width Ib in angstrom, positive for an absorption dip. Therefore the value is 5.2 angstrom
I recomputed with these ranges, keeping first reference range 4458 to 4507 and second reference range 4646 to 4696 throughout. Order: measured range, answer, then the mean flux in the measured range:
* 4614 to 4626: 1.4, 11.5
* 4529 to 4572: -2.6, 13.9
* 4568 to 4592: -0.3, 13.2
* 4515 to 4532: -0.3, 13.4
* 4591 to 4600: 0.4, 12.5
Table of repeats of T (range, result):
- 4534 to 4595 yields 13.6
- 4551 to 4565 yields 14.1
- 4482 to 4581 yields 13.5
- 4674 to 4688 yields 13.2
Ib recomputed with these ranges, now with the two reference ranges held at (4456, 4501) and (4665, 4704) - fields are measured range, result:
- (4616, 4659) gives 5.4 angstrom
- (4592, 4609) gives 1.4 angstrom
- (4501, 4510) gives 0.2 angstrom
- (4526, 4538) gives -0.4 angstrom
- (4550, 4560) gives -0.5 angstrom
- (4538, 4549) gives -0.4 angstrom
